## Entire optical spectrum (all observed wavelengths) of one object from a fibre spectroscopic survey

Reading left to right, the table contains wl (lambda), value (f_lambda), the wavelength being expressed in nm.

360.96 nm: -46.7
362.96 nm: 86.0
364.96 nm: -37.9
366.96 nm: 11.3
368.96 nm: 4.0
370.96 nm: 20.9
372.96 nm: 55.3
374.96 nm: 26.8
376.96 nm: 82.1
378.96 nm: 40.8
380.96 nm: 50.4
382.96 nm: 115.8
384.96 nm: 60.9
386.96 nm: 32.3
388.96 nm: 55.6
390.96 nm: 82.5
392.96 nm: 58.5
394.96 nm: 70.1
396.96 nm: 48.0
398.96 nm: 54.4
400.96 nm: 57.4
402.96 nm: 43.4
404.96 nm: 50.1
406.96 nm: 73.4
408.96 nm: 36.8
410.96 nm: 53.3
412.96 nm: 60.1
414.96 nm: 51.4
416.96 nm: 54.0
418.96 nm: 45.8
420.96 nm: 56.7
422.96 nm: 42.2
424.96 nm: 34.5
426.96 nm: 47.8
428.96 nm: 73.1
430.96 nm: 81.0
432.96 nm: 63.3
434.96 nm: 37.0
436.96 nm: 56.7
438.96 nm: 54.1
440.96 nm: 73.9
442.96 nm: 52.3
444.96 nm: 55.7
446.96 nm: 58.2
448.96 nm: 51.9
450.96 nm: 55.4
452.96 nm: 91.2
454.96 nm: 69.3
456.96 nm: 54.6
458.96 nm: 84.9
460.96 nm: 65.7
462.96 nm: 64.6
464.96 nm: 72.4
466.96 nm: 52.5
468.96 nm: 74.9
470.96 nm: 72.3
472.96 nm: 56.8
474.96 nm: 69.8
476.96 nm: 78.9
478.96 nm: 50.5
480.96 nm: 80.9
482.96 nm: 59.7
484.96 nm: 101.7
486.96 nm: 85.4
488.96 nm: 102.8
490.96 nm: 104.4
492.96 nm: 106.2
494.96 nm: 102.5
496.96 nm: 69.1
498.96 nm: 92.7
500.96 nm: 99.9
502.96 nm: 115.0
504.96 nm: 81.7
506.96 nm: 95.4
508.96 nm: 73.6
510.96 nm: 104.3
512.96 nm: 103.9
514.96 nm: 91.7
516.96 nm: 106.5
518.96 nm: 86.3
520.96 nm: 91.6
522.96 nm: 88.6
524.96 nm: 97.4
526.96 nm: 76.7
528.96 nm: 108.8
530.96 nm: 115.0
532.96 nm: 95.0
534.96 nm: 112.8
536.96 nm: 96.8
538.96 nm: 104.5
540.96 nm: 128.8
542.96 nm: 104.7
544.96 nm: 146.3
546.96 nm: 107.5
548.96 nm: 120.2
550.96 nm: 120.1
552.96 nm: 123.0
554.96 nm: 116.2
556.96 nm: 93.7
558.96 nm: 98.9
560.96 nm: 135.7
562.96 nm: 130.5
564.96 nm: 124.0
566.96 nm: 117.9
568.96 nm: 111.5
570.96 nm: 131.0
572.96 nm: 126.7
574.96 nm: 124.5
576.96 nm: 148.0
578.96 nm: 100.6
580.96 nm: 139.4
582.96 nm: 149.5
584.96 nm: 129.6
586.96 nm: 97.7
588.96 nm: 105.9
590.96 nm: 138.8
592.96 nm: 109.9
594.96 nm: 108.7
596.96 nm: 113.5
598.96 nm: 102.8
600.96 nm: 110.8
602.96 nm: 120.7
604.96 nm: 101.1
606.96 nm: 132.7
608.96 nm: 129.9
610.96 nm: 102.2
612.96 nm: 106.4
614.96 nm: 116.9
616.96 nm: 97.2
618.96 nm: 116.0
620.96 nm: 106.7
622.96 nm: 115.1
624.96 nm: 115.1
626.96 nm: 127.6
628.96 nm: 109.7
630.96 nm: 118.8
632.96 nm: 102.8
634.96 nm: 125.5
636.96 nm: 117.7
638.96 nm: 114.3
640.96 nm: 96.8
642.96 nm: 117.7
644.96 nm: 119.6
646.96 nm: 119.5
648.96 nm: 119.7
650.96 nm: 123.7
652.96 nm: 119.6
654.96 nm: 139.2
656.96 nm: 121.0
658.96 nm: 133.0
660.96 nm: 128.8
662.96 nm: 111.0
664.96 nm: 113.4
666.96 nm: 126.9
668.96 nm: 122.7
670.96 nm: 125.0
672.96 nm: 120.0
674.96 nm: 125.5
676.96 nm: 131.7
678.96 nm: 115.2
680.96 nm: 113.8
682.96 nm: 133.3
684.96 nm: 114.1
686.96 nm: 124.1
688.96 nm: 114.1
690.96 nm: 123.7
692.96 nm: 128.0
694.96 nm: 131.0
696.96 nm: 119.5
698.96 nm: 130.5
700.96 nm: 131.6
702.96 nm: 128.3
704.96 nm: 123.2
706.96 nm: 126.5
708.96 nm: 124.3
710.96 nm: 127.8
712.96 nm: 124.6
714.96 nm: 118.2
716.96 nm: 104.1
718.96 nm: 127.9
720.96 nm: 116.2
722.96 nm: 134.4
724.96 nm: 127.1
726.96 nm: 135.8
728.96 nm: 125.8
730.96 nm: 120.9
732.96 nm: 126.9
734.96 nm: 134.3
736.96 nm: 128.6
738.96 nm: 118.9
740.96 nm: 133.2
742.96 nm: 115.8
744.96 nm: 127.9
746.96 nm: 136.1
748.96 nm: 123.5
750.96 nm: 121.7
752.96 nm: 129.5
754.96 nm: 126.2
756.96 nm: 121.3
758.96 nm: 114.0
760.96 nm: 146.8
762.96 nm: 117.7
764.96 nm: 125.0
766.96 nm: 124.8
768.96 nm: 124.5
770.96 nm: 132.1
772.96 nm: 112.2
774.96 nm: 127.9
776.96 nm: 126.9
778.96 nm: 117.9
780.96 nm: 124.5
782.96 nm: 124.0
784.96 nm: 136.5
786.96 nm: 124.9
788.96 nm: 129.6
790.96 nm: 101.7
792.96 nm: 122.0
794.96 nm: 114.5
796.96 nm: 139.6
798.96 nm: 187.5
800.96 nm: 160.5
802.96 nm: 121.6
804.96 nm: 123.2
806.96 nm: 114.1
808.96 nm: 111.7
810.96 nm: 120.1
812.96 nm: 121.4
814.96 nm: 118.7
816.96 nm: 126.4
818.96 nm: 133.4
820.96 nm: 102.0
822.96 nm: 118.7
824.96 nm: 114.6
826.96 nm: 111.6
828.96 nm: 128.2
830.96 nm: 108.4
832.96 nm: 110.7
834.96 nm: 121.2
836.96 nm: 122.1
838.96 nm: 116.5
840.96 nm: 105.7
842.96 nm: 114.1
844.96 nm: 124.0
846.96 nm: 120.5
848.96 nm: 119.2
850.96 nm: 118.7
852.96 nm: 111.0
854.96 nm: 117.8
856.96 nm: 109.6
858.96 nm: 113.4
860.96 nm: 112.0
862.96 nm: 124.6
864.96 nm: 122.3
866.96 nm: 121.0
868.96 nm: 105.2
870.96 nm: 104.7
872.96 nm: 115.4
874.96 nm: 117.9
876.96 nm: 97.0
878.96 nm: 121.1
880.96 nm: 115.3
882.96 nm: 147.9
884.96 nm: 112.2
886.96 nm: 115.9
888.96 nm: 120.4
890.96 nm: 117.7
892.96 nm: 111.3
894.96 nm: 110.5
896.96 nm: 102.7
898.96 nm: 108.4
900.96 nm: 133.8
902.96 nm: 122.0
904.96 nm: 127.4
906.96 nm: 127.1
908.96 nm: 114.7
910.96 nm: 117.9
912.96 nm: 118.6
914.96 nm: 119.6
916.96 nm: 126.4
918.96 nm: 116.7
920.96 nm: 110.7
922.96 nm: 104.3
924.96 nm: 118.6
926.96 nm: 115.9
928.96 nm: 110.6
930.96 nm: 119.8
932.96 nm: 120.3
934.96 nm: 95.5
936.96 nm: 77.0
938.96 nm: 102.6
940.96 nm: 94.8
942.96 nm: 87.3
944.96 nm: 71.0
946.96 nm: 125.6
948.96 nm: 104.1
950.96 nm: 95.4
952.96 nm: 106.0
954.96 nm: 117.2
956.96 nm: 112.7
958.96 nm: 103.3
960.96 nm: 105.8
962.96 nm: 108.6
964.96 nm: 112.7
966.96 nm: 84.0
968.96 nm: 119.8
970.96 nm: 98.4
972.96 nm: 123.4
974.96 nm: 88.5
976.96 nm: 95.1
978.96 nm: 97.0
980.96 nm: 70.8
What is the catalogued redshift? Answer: 0.22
